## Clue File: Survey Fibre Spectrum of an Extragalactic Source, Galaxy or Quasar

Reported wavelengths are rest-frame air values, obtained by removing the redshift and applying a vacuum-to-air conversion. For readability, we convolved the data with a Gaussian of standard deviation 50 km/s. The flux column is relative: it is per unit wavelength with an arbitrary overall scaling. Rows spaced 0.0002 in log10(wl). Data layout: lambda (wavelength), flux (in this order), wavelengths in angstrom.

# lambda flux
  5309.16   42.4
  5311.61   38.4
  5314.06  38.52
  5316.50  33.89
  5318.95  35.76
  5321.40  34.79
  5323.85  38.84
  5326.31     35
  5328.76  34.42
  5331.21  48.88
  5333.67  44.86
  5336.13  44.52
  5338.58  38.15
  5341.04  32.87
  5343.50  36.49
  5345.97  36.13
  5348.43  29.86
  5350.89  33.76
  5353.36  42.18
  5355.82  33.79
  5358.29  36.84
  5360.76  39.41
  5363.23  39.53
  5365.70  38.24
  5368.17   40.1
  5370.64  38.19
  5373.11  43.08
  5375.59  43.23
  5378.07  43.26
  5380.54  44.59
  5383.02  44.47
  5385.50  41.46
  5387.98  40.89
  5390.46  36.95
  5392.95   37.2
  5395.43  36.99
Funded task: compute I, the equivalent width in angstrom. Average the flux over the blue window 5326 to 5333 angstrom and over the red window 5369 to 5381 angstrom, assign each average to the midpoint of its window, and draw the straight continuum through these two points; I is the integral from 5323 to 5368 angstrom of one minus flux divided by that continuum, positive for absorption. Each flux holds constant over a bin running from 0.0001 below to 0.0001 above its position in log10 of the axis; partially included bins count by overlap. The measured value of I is 3.3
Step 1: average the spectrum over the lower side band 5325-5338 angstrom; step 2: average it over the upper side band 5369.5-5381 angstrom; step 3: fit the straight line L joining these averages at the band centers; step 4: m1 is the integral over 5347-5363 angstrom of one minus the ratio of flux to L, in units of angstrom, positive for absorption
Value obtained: 2.18 angstrom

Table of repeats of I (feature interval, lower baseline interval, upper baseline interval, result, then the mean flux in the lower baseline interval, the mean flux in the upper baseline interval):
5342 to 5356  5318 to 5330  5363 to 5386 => 1.2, 35.8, 41.7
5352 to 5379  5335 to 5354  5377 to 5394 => -0.5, 36.5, 41.3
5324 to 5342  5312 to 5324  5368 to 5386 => -1.0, 36.3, 42.5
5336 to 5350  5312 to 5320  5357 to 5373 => 0.8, 36.3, 39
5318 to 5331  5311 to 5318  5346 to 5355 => -0.1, 36.8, 35.3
